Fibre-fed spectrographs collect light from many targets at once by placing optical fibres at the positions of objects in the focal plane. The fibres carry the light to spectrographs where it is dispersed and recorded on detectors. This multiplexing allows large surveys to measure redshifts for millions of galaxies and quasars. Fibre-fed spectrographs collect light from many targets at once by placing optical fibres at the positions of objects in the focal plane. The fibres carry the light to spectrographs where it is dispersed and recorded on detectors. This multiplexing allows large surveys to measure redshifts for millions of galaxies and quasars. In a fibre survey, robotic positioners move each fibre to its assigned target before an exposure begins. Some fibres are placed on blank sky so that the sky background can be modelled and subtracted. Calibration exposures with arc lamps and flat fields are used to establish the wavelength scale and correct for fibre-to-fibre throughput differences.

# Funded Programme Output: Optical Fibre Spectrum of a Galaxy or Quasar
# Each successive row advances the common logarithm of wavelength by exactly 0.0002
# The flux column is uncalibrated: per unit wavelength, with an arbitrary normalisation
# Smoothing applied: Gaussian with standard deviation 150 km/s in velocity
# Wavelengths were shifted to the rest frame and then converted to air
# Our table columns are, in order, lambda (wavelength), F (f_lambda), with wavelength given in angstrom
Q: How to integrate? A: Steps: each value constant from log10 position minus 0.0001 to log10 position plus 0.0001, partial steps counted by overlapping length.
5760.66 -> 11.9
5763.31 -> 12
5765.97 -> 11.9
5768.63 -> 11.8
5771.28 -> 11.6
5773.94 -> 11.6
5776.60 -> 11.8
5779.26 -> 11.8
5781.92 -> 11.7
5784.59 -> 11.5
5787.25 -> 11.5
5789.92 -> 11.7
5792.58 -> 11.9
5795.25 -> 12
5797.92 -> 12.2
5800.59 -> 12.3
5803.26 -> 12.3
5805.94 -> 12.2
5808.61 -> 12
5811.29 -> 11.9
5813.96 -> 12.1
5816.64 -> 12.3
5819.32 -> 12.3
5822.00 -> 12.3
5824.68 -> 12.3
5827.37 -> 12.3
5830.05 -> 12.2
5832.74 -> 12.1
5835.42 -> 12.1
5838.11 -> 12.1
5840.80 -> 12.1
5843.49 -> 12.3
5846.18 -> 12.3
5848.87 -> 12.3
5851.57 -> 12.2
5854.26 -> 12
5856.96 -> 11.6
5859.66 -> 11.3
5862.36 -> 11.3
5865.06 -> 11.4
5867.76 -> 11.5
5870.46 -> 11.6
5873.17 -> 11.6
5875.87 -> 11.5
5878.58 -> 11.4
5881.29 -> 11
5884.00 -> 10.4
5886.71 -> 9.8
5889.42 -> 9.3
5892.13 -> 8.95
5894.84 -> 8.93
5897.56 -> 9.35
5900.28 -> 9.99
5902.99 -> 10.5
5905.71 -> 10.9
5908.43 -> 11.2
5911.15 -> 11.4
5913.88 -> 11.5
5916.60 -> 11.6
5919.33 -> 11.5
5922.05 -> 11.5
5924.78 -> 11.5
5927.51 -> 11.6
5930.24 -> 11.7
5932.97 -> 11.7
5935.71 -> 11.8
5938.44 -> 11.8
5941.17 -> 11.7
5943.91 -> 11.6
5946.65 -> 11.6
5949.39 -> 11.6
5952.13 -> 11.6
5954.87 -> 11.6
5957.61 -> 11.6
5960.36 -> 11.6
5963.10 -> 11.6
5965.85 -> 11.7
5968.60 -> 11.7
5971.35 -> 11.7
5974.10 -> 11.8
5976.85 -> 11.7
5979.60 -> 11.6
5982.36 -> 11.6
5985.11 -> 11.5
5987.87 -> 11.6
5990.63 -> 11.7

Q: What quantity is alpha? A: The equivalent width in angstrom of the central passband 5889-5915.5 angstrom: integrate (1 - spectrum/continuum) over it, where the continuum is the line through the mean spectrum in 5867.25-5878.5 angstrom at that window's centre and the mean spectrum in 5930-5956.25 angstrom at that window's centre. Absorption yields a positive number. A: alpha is 3.1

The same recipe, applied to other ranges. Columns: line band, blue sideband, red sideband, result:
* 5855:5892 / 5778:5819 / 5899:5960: 2.1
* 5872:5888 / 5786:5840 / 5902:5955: 1.1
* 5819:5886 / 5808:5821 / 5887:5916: -2.9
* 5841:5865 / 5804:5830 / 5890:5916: -1.0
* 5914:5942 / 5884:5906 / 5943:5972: -2.4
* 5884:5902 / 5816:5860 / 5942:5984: 3.7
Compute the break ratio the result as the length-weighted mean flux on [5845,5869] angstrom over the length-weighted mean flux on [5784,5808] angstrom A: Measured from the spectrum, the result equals 0.98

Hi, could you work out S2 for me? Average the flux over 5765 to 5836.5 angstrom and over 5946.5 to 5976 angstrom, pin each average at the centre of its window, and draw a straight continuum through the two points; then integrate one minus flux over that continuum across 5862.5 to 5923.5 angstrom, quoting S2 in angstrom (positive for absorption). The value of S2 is 5.26 angstrom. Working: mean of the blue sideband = 12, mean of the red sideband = 11.6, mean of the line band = 10.8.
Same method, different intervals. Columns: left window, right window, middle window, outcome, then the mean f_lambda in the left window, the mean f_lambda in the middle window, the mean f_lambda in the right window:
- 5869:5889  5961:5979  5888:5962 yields 1.57 angstrom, 11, 11.1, 11.7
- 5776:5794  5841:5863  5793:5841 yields -1.44 angstrom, 11.7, 12.2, 11.9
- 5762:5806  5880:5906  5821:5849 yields -3.30 angstrom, 11.9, 12.2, 9.87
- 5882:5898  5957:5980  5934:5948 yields -1.00 angstrom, 9.52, 11.7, 11.7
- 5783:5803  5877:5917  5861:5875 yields -0.87 angstrom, 11.9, 11.5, 10.4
